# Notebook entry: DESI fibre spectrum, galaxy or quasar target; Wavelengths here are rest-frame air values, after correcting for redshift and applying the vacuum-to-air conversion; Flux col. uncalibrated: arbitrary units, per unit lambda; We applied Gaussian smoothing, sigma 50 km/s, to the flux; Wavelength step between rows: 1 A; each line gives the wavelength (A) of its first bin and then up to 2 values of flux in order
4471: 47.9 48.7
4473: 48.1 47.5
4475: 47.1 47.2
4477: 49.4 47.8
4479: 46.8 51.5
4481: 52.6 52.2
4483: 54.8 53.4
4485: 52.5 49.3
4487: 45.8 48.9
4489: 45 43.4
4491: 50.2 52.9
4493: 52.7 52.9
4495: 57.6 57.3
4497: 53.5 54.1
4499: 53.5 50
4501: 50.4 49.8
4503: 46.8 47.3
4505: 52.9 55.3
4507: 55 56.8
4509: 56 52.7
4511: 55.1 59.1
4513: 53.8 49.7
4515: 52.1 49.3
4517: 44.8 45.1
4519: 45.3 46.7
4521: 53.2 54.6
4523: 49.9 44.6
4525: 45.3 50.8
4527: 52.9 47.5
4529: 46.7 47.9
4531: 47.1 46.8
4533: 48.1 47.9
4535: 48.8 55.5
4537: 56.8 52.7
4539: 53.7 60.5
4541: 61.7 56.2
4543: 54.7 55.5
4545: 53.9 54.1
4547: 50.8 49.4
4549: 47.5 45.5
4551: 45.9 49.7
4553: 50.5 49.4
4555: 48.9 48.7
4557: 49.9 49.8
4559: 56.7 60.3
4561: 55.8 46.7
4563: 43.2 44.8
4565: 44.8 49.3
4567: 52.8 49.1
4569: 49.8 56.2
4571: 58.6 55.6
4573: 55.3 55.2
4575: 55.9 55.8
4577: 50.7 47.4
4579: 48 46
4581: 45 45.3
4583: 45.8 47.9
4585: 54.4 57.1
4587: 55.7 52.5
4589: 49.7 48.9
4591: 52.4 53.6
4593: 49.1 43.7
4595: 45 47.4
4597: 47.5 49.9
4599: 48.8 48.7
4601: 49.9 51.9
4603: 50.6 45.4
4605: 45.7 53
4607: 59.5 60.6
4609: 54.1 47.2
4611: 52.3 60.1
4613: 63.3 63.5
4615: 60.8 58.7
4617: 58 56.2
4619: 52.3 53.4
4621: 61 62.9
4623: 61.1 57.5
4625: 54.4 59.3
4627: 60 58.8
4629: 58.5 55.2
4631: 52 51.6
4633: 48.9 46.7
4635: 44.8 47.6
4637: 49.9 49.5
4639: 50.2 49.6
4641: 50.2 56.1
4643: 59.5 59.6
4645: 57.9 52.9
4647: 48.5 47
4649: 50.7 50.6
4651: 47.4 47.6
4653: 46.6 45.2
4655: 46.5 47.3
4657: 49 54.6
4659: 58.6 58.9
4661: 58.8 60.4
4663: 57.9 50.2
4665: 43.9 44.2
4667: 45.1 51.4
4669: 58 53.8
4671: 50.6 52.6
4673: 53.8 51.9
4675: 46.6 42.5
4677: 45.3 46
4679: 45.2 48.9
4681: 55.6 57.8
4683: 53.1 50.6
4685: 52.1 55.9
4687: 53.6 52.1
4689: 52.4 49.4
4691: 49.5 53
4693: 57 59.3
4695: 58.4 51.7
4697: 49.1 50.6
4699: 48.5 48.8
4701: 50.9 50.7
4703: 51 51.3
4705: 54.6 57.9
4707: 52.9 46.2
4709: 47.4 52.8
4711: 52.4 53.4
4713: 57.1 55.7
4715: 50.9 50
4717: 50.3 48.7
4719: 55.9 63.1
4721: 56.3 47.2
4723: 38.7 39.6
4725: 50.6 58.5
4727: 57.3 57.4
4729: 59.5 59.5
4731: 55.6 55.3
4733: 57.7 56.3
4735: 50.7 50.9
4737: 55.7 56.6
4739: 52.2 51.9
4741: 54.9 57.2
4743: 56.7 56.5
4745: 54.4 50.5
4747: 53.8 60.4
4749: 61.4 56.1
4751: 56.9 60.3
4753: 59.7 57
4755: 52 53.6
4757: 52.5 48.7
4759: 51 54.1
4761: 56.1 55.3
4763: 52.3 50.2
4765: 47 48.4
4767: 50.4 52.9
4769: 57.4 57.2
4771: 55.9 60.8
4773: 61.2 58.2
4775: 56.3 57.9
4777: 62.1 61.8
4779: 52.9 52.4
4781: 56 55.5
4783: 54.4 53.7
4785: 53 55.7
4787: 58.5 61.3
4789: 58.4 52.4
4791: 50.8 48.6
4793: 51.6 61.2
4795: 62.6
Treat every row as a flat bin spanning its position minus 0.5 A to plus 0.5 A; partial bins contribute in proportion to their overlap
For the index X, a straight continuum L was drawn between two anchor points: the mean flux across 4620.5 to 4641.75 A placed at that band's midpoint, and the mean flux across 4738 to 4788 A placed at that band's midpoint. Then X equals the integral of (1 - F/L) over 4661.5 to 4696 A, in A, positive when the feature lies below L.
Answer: 1.7 A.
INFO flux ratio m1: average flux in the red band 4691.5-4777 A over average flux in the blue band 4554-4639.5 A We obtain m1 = 1.03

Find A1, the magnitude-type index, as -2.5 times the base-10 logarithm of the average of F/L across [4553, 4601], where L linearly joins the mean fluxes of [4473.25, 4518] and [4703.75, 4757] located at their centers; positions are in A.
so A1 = 0.04 mag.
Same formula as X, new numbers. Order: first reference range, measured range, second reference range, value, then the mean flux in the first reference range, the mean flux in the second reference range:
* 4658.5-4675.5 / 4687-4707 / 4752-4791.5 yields 0.4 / 52.7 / 55.1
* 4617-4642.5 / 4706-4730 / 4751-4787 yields 0.9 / 54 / 55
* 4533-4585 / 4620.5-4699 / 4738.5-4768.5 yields 0.7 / 51.4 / 54.1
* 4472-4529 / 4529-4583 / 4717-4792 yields 0.4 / 50.7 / 54.8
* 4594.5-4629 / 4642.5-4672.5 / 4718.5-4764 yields 1.6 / 54.7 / 54.6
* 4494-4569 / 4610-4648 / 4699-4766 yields -2.0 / 51.2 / 53.5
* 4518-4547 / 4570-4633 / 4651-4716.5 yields -2.3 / 51.3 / 51.6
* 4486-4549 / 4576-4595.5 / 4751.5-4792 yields 1.1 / 51.4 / 55.1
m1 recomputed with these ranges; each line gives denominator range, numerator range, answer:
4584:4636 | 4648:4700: 0.96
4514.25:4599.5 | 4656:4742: 1.04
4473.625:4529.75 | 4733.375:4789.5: 1.09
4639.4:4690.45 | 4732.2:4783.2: 1.07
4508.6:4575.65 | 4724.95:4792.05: 1.08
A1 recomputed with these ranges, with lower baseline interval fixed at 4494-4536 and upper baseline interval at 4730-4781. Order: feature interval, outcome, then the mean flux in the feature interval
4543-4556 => 0.03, 50.2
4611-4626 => -0.11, 58.6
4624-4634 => -0.04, 55.1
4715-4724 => 0.08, 50.6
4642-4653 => 0.02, 52.1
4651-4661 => 0.06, 50.7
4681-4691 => 0.02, 53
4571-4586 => 0.02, 51.1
